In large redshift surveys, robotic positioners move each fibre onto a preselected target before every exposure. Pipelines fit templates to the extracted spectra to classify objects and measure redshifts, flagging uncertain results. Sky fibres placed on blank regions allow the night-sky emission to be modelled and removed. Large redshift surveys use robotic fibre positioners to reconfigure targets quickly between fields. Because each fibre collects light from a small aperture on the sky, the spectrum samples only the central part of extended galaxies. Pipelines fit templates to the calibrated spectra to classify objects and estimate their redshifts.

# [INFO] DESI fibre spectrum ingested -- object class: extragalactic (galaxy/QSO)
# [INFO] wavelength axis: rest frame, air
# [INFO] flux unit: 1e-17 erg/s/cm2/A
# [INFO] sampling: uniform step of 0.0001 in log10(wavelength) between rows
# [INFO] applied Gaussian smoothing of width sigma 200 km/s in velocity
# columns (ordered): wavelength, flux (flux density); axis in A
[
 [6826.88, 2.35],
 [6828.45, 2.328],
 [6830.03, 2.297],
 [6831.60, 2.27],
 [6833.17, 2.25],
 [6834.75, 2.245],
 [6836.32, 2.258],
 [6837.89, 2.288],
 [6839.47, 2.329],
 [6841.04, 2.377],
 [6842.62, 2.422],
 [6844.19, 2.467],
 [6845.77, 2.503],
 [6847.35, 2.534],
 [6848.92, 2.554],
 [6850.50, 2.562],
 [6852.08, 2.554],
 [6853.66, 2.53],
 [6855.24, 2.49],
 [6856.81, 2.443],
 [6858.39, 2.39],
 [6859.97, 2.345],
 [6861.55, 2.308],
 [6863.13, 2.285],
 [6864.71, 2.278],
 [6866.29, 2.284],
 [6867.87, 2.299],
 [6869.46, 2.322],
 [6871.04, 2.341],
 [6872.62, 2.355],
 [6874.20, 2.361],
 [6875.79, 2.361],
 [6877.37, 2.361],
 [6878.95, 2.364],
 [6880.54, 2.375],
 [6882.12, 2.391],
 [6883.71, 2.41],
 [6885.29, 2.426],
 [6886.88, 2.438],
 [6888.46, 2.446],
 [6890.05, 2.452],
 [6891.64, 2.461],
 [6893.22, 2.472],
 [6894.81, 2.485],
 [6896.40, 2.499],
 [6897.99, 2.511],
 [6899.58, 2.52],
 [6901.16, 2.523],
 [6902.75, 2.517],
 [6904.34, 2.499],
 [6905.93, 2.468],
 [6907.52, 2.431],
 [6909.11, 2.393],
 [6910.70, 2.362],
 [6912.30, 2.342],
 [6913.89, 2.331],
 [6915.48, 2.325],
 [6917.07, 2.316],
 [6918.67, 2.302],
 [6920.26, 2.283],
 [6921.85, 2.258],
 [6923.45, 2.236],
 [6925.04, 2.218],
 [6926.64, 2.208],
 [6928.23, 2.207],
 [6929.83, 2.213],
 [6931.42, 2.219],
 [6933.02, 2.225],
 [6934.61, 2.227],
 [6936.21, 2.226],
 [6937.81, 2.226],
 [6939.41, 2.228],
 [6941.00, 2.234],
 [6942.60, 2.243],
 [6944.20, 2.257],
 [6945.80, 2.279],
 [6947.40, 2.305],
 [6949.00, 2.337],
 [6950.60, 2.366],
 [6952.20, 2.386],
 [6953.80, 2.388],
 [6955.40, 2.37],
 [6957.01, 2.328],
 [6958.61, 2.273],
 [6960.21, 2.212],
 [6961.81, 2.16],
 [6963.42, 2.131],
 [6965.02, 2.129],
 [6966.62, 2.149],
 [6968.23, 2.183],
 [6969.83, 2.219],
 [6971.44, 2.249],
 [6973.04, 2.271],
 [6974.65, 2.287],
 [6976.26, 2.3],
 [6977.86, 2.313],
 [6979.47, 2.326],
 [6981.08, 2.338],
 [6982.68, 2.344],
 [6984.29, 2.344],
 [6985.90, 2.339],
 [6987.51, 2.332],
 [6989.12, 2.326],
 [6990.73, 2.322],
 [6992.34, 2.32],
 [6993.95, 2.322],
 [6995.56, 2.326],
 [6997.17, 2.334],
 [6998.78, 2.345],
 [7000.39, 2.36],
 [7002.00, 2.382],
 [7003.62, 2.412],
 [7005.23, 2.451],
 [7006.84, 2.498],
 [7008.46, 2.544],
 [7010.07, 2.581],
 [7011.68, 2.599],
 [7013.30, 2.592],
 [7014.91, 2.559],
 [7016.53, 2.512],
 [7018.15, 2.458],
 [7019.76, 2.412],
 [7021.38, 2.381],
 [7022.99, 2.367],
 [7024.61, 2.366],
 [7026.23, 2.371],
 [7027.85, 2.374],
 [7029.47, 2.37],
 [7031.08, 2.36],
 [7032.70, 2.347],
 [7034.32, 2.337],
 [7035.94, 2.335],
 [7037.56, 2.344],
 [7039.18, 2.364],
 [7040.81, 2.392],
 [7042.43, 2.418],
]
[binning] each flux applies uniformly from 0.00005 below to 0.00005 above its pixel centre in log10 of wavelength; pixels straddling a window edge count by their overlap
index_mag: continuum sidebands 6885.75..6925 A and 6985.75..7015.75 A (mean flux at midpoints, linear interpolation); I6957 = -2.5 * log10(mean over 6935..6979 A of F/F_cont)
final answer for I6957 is 0.071 mag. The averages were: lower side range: 2.41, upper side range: 2.42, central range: 2.26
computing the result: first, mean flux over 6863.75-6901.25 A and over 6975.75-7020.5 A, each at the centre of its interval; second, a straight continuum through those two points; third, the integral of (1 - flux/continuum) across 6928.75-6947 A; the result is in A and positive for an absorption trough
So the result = 1.3 A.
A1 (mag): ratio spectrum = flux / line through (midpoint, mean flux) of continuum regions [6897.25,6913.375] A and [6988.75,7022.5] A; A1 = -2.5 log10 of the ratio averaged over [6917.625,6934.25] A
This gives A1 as 0.098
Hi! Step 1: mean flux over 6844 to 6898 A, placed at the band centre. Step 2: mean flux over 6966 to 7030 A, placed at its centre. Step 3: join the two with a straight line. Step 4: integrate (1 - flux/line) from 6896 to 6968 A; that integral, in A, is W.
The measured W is 2.7 A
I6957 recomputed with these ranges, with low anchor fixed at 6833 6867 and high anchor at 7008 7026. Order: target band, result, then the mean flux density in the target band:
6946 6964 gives 0.07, 2.3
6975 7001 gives 0.06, 2.33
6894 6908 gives -0.03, 2.5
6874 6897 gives 0.00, 2.42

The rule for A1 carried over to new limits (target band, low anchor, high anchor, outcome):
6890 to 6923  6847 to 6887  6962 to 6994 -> -0.03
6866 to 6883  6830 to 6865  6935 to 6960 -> 0.01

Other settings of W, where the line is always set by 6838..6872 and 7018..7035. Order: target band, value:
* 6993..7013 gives -0.45 A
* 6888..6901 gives -0.45 A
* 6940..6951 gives 0.49 A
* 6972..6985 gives 0.38 A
